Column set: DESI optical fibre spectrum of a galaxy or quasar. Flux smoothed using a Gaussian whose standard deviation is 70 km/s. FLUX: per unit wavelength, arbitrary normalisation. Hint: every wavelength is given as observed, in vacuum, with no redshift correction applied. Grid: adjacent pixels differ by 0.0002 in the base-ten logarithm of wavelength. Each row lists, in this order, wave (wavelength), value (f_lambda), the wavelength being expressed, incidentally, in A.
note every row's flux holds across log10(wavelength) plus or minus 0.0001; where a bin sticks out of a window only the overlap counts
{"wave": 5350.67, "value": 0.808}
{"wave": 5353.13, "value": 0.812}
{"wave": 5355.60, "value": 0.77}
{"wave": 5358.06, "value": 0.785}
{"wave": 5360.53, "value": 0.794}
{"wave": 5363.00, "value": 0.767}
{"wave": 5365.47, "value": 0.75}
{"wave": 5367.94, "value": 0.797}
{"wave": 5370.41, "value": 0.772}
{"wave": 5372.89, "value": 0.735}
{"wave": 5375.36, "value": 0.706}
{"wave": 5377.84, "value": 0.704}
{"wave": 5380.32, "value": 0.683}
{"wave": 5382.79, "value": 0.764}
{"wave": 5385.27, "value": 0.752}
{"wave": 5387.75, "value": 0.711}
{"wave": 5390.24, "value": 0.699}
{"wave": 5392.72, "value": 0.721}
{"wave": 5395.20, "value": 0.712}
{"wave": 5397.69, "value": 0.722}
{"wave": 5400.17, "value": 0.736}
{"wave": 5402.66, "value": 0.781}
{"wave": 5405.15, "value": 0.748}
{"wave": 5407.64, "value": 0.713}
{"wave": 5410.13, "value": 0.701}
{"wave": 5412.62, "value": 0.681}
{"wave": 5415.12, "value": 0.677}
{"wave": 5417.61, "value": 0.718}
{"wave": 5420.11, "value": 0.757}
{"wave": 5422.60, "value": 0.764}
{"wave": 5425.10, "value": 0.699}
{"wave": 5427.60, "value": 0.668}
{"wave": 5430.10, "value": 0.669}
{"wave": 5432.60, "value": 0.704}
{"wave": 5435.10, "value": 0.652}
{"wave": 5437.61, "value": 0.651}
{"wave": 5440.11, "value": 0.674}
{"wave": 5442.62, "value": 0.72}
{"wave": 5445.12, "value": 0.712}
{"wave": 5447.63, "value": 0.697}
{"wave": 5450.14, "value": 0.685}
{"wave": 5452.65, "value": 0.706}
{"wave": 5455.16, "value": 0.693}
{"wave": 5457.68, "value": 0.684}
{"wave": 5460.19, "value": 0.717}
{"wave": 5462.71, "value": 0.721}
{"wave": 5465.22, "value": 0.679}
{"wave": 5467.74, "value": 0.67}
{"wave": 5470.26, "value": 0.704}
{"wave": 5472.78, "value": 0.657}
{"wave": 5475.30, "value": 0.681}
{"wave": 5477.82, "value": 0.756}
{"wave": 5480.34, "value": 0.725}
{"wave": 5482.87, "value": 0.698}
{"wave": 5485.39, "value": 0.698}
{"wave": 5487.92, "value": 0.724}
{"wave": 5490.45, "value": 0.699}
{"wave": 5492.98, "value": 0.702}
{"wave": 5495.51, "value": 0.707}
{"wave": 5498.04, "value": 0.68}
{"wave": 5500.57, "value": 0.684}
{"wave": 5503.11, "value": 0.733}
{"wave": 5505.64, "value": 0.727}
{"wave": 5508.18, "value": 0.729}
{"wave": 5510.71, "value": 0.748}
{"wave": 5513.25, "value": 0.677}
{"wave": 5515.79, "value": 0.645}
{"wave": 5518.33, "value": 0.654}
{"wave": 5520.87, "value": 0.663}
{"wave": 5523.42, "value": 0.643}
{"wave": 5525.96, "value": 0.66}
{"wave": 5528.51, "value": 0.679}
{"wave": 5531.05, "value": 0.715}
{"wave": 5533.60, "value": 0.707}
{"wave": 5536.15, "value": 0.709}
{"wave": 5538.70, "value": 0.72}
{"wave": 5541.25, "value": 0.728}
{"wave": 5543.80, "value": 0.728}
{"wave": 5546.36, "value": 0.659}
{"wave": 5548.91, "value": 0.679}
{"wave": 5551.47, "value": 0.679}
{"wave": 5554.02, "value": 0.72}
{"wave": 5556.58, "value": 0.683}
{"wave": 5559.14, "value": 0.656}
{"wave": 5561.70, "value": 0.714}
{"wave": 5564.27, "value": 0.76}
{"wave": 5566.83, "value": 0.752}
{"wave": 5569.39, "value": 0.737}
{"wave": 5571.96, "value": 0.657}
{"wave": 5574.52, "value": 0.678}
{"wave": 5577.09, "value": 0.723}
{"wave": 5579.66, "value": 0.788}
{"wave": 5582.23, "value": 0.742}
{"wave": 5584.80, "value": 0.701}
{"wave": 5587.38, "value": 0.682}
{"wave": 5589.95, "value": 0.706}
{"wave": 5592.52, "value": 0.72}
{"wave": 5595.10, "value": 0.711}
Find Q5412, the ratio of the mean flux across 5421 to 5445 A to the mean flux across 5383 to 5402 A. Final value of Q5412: 0.95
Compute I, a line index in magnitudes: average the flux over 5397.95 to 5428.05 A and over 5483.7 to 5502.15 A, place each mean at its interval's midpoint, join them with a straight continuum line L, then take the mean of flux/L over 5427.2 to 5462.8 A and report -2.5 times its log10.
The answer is 0.04 mag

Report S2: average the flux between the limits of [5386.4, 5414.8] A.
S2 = 0.719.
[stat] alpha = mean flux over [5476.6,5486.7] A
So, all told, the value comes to 0.719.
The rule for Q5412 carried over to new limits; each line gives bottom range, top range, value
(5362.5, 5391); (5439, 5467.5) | 0.95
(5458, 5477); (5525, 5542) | 1.02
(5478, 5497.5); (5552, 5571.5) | 1.01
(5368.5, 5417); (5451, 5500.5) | 0.97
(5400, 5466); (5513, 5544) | 0.97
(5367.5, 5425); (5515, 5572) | 0.96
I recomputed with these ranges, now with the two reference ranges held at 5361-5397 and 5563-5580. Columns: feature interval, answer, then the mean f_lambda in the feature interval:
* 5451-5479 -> 0.051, 0.697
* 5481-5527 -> 0.053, 0.693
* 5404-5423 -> 0.023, 0.718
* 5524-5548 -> 0.042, 0.699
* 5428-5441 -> 0.096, 0.67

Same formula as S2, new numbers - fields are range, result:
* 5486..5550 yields 0.696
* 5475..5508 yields 0.71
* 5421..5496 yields 0.697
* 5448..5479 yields 0.696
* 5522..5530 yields 0.662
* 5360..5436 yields 0.724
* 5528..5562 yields 0.698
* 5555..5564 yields 0.693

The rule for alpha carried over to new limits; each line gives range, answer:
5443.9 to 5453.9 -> 0.7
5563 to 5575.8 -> 0.717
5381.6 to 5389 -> 0.741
